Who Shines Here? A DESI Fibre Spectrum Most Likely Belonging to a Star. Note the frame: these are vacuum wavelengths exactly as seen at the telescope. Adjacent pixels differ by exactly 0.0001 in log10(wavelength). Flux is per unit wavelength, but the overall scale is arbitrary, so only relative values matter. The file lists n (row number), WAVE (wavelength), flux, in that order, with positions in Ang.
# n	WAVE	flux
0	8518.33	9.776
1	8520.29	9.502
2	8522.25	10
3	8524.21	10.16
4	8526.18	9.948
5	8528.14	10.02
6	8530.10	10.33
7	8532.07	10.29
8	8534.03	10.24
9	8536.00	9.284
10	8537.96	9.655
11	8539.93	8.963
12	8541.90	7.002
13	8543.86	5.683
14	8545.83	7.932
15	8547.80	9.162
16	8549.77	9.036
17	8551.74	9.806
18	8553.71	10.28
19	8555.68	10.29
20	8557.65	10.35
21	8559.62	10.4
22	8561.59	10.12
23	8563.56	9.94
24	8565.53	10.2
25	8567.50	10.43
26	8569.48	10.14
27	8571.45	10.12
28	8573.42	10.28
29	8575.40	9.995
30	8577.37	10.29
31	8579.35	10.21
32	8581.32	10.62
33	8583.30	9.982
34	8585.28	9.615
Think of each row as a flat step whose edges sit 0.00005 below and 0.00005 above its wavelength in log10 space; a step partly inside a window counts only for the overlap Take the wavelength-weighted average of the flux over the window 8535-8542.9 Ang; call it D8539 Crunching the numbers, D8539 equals 8.72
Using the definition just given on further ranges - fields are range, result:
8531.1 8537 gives 9.95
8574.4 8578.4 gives 10.1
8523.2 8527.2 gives 10.1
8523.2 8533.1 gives 10.2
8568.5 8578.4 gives 10.2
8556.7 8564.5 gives 10.2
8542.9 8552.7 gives 8.32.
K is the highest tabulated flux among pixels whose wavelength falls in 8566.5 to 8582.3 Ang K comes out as 10.62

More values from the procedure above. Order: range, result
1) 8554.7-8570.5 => 10.43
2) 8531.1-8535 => 10.29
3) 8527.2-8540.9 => 10.33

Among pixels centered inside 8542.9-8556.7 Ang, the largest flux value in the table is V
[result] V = 10.29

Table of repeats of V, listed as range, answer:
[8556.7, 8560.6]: 10.4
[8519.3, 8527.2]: 10.16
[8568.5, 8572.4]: 10.14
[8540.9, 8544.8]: 7.002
